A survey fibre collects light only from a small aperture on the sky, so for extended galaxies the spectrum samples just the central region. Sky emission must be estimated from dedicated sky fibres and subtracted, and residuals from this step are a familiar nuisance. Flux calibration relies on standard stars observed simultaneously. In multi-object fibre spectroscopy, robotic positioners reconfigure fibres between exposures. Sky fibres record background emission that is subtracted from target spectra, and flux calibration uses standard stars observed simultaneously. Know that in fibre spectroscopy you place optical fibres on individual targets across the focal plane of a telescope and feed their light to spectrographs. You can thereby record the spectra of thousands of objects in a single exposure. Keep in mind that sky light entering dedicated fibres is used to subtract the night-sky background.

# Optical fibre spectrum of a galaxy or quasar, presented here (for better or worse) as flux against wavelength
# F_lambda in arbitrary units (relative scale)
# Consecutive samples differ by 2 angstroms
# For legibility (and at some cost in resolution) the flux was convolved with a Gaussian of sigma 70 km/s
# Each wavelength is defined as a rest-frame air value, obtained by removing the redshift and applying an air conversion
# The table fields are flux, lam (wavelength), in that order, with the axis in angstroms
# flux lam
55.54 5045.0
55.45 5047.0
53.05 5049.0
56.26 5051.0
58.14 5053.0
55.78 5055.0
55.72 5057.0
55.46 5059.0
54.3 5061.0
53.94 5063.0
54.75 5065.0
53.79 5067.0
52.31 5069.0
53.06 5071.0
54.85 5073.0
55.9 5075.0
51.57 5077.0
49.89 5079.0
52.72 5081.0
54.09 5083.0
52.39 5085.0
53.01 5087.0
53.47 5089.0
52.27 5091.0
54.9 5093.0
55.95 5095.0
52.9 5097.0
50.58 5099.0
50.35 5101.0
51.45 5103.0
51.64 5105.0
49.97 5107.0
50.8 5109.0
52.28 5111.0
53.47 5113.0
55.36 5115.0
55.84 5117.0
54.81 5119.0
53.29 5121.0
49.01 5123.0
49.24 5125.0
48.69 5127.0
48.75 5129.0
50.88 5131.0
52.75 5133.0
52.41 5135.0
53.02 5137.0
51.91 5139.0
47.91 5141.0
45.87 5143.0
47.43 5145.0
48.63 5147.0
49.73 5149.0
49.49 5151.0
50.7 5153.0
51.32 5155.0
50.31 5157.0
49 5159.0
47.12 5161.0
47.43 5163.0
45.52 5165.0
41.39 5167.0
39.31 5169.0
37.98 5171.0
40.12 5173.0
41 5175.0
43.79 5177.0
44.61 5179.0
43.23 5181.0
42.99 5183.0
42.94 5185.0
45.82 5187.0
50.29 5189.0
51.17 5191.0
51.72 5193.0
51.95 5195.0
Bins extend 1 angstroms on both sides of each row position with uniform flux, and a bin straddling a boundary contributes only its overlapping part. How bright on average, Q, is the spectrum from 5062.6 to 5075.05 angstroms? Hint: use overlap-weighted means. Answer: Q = 54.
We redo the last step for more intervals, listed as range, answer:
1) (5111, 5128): 52.5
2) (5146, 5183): 45.5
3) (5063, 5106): 53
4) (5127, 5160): 50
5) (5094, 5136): 51.9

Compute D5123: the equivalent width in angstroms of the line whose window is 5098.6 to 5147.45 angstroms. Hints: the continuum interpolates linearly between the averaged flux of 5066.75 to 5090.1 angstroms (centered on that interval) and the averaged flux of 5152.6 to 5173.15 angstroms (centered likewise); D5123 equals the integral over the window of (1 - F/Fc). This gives -2.0 angstroms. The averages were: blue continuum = 53.1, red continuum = 45.5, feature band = 51.1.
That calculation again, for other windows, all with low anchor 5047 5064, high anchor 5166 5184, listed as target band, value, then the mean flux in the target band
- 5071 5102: -0.7 angstroms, 53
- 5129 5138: -1.1 angstroms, 51.9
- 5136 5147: -0.9 angstroms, 49.2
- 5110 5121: -1.3 angstroms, 54.3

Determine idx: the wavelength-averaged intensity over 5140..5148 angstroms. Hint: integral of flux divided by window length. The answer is 47.5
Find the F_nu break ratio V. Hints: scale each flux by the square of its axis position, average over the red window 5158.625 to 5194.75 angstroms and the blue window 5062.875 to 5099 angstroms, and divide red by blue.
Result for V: 0.9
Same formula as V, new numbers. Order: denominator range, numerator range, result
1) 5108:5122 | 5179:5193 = 0.89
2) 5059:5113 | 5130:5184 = 0.91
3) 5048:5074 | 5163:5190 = 0.83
